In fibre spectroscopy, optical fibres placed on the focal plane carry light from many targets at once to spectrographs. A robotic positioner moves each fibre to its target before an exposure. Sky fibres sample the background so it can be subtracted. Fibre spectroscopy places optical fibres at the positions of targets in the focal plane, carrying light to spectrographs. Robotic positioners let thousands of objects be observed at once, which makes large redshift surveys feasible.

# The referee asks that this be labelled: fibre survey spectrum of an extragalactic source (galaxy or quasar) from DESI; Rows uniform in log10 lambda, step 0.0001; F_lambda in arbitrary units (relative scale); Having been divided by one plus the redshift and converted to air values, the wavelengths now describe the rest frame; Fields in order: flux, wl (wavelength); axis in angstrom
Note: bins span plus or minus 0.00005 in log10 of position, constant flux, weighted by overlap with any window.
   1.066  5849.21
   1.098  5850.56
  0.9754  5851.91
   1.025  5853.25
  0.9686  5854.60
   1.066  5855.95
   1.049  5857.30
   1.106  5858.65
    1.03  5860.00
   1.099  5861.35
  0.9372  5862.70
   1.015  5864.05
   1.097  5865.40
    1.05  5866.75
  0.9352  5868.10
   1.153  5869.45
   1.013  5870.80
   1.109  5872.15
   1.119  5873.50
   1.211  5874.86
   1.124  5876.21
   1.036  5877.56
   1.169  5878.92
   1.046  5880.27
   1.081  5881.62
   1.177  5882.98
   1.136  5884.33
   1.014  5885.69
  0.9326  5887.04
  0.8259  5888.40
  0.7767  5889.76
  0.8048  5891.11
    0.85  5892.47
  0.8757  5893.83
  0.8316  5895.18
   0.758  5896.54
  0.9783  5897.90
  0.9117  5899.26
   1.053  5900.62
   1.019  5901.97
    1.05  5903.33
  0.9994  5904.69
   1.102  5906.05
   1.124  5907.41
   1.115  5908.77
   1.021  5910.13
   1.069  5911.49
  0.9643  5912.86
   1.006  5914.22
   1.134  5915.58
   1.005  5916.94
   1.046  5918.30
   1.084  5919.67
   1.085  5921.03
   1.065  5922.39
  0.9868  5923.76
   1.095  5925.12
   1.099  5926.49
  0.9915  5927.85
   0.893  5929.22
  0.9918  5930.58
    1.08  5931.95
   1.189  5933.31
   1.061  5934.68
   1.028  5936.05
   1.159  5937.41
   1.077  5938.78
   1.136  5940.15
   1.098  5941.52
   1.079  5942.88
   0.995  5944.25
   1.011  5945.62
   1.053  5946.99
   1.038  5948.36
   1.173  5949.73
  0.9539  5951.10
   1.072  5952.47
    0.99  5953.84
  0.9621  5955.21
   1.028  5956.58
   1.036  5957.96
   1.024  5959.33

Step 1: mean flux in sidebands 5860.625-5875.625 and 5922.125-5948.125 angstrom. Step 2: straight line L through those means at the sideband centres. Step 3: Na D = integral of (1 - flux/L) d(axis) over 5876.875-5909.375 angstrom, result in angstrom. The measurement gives 2.38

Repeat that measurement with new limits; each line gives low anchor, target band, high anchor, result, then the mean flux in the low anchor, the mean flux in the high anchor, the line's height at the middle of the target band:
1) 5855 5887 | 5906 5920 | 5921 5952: 0.1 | 1.07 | 1.06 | 1.06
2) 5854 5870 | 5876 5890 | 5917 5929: 0.1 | 1.04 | 1.05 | 1.04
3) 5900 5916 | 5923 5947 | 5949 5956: -0.4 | 1.05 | 1.03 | 1.04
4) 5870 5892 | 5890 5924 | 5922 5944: 1.8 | 1.03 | 1.06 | 1.05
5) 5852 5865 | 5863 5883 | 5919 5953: -0.9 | 1.03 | 1.06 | 1.04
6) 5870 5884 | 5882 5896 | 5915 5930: 2.2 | 1.11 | 1.04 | 1.09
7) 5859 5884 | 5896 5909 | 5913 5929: 0.6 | 1.08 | 1.05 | 1.06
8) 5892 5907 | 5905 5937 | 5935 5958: -1.8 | 0.953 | 1.05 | 0.999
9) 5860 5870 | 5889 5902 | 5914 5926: 2.1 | 1.04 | 1.06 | 1.05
